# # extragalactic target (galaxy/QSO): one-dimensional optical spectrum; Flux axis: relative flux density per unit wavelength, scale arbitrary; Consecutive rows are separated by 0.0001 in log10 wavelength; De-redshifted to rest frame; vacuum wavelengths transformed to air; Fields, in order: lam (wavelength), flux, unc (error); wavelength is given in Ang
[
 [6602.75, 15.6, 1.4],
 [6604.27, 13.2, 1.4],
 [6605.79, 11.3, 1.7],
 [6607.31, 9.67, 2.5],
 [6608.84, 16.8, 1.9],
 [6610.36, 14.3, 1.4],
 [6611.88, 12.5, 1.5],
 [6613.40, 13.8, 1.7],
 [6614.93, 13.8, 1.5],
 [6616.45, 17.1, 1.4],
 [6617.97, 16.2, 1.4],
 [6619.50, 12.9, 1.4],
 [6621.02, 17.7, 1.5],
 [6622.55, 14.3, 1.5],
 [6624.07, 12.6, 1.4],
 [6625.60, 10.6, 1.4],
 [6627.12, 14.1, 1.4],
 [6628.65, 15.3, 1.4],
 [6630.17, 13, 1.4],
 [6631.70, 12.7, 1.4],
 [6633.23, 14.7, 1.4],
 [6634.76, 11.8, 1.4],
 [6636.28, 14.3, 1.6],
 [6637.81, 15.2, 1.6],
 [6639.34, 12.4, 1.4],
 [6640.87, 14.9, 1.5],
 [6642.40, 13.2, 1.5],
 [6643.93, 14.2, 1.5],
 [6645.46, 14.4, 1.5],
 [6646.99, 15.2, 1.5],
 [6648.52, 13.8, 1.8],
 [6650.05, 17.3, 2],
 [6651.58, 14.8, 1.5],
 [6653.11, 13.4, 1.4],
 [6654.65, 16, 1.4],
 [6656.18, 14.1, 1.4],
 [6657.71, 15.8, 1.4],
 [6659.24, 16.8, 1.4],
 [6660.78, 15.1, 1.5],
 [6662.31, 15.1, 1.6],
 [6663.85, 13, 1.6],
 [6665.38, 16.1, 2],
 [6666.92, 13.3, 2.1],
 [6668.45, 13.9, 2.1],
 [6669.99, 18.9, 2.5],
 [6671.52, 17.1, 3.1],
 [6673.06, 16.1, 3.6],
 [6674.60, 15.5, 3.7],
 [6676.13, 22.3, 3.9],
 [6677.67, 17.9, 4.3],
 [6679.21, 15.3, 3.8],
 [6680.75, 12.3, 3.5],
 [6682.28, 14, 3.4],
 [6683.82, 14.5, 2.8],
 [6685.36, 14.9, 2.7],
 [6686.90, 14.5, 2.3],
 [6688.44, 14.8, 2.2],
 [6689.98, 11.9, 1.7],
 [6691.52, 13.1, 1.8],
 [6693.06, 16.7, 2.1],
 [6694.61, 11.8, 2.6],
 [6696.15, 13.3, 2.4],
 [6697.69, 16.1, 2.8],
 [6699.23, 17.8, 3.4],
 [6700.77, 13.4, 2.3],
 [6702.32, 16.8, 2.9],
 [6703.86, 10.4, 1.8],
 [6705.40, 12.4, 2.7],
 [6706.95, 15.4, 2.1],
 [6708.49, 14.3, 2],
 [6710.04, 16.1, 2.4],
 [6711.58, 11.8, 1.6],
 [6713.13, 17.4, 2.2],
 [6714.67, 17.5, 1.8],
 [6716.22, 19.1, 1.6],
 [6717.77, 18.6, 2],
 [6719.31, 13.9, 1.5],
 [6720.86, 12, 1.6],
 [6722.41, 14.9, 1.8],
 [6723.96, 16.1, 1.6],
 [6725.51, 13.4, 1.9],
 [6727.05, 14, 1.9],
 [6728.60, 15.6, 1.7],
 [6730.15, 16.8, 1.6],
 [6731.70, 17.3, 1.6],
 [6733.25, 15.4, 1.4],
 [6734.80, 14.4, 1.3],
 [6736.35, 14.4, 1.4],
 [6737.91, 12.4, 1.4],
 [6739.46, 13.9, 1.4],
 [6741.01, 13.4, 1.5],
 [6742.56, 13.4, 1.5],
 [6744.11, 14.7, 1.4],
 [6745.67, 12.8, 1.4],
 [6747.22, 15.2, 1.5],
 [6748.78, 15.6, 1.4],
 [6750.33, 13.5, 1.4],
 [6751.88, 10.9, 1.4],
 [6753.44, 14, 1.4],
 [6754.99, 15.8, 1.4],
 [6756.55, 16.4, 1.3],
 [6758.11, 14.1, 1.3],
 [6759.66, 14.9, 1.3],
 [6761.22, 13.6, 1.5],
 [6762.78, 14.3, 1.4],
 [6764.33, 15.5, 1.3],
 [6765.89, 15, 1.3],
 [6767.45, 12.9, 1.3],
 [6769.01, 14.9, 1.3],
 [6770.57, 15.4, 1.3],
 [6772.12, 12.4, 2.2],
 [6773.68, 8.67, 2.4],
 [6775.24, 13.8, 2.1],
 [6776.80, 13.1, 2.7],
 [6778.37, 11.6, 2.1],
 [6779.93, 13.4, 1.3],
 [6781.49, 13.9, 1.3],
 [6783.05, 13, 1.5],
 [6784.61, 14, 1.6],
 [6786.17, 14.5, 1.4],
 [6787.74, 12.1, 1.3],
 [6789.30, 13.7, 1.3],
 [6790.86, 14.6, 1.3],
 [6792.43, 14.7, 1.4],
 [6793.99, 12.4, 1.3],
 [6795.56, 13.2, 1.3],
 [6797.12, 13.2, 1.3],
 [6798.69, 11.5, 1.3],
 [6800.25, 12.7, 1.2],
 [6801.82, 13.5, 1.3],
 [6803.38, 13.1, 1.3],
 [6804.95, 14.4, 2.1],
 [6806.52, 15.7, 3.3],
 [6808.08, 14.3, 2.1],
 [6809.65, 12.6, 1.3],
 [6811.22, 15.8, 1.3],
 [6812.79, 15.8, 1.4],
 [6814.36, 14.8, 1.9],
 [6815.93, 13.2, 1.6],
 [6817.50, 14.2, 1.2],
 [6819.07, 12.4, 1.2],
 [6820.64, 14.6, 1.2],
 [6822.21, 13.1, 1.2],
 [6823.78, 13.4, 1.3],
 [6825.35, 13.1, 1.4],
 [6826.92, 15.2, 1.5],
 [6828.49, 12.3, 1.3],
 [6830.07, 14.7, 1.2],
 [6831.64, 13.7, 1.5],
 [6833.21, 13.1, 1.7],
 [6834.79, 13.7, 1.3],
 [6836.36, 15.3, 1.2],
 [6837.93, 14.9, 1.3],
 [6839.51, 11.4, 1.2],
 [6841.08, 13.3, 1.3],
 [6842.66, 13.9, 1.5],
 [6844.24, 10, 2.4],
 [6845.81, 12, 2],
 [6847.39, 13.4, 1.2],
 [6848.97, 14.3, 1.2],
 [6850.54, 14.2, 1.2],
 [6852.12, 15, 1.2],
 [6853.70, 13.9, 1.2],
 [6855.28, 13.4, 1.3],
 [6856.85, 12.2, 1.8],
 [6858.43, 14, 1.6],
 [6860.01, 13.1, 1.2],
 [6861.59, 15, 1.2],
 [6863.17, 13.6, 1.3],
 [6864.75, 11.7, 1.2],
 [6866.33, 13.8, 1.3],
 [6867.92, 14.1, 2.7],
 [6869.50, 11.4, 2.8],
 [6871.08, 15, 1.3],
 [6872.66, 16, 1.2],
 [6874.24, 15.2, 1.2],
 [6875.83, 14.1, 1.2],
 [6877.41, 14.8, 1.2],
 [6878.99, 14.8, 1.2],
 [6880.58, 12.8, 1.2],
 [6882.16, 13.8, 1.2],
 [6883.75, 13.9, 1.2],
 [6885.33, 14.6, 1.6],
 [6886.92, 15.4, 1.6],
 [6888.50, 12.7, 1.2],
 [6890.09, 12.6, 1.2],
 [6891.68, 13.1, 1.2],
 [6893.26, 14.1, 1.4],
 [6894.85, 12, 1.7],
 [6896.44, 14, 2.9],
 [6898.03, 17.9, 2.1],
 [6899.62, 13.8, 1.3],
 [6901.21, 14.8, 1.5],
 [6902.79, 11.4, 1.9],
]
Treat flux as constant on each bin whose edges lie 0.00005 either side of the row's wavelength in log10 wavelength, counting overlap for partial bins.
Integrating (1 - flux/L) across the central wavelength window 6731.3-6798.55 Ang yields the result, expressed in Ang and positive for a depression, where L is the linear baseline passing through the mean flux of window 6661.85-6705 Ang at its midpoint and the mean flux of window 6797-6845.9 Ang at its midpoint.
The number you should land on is 1.7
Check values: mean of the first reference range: 15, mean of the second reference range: 13.6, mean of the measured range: 13.8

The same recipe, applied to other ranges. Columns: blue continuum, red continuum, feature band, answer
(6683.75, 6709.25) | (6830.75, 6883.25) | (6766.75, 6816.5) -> 1.3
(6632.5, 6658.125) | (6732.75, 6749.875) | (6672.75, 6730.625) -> -3.3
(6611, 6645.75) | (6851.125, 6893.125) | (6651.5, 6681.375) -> -3.7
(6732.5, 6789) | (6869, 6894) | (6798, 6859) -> 1.3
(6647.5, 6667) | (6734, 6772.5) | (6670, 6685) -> -1.4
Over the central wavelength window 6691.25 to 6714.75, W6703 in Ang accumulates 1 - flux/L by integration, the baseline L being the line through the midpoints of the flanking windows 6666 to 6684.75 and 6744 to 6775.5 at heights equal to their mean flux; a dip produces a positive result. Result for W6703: 1.07 Ang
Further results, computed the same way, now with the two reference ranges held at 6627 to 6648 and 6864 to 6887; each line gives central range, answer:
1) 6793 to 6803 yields 0.9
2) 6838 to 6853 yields 1.0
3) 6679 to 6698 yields 0.0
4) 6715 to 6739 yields -2.2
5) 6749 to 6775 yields 0.1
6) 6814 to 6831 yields 0.4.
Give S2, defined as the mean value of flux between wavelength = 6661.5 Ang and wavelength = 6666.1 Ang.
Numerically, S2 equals 14.7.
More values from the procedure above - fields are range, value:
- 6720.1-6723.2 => 13.5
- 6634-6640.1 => 13.4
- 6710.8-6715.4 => 15.6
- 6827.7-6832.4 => 13.6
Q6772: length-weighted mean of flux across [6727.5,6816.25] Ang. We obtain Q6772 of 14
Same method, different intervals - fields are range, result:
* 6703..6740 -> 14.9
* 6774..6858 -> 13.5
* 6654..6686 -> 15.6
